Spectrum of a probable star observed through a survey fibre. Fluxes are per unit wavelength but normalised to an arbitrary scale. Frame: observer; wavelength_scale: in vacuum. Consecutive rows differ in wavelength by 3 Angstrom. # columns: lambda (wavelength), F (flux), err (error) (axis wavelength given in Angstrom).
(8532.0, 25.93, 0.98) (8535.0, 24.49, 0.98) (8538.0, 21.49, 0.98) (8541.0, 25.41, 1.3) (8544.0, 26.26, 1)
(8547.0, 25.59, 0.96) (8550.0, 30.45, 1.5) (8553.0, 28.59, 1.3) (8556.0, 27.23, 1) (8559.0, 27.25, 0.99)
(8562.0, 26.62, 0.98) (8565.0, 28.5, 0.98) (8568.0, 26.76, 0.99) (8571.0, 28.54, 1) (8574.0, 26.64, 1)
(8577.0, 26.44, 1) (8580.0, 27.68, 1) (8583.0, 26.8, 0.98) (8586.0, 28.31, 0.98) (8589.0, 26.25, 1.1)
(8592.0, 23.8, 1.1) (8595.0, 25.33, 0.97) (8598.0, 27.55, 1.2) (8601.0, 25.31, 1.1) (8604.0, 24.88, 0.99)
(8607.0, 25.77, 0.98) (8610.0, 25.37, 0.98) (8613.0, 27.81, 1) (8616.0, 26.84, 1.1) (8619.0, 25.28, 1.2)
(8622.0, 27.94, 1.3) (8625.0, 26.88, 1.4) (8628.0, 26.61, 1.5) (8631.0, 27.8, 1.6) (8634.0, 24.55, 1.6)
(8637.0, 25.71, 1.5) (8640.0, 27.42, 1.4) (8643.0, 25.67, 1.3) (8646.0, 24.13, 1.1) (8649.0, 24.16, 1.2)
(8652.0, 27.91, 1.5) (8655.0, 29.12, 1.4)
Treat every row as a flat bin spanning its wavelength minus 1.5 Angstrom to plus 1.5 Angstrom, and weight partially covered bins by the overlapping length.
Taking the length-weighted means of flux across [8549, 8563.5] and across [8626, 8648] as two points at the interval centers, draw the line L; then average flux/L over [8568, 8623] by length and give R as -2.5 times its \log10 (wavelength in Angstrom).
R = 0.02 mag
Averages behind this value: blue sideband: 27.9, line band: 26.5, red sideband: 26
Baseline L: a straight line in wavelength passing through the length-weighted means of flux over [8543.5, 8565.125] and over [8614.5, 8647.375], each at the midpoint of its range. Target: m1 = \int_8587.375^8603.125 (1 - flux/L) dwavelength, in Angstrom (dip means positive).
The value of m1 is 0.7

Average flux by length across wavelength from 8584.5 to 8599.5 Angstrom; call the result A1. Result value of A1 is 26.2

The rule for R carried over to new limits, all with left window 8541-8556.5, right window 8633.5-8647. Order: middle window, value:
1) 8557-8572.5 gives -0.02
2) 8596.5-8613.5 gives 0.01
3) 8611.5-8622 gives -0.03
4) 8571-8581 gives -0.01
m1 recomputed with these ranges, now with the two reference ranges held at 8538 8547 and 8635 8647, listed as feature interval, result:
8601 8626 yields -0.7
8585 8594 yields -0.2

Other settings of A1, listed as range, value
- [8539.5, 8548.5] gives 25.8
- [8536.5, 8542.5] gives 23.4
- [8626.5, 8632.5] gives 27.2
